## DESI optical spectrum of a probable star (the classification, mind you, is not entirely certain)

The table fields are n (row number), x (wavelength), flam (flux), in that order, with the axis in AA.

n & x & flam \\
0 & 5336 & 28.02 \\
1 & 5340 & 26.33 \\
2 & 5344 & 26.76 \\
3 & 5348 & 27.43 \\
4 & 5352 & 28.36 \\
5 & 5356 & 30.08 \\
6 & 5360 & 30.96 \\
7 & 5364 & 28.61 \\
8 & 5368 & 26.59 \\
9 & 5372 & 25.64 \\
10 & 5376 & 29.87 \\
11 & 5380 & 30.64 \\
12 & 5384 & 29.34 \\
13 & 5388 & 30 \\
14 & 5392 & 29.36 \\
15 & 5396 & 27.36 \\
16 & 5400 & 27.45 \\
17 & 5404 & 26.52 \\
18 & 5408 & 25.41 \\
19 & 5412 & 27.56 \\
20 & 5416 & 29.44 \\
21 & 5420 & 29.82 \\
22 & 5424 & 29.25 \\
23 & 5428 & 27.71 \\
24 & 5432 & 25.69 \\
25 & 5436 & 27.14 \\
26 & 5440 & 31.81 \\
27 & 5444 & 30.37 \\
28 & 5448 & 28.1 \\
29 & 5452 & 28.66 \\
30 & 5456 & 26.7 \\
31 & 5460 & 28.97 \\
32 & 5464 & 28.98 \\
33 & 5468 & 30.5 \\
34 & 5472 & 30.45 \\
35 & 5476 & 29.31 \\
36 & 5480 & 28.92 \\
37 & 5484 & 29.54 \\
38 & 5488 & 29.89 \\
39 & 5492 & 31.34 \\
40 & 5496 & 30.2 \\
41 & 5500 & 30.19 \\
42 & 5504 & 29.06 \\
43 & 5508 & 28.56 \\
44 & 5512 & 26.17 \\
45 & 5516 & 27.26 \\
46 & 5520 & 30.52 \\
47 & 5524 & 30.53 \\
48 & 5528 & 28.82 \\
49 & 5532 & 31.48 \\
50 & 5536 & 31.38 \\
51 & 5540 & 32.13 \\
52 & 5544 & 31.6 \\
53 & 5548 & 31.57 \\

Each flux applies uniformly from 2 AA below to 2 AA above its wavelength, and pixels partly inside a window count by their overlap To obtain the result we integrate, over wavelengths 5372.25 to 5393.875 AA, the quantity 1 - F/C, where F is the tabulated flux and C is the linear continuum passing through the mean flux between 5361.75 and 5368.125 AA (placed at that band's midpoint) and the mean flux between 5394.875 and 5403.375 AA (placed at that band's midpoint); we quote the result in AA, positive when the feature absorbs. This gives -1.5 AA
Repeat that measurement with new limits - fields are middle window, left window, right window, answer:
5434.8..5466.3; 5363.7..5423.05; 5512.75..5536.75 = -0.01 AA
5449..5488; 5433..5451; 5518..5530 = 0.34 AA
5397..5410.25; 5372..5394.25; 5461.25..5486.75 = 1.32 AA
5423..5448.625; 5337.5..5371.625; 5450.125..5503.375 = 0.38 AA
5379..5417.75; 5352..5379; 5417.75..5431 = 0.60 AA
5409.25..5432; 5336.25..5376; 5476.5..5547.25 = 0.30 AA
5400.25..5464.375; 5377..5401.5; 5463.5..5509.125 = 2.59 AA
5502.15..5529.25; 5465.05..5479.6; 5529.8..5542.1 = 2.07 AA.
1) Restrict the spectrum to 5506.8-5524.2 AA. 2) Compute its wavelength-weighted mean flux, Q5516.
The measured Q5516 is 28.4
